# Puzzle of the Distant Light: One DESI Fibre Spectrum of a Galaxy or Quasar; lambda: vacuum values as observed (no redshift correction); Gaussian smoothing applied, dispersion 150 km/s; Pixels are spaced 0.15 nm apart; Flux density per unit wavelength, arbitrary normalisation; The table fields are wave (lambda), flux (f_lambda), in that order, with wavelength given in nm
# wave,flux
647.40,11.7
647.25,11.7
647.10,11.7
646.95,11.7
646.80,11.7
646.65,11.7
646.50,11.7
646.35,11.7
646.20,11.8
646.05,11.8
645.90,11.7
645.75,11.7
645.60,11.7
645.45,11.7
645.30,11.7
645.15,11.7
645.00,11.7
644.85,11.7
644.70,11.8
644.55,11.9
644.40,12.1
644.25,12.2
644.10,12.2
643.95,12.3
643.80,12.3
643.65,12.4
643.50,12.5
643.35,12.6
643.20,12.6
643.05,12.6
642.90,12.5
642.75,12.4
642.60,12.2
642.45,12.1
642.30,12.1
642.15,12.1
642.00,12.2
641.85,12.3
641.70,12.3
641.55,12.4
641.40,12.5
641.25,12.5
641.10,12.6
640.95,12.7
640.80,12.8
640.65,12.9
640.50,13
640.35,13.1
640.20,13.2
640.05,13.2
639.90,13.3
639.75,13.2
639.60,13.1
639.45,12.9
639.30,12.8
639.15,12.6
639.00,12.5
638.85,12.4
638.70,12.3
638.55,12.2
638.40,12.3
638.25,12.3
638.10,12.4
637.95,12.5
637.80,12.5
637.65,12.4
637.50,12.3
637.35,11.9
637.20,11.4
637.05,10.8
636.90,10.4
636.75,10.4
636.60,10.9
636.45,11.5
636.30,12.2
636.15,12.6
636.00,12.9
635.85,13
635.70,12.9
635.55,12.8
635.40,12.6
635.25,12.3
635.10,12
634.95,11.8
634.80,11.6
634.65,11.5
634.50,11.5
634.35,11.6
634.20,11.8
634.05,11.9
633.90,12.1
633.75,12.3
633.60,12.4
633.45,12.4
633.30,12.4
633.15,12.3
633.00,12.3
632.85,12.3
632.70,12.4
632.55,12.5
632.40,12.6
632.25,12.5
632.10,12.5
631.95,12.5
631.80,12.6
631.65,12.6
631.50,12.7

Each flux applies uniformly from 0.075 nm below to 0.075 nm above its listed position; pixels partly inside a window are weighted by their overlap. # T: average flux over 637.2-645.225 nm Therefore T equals 12.4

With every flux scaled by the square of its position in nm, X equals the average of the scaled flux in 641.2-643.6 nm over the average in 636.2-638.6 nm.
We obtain 1.1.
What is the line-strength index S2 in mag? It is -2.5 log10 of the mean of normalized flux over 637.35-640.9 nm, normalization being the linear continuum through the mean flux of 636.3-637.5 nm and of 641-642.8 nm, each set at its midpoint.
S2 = -0.09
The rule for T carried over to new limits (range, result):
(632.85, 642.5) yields 12.3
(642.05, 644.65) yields 12.3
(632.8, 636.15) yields 12.2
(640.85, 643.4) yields 12.4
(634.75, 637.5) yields 11.9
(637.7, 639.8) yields 12.6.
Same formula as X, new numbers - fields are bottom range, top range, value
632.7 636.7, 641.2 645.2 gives 1.03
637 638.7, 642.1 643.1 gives 1.03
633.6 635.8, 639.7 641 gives 1.10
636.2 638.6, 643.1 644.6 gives 1.07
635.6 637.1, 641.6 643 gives 1.06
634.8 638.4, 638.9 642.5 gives 1.07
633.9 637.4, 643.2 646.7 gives 1.04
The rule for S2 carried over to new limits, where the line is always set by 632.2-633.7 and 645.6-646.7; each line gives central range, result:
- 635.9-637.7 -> 0.05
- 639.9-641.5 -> -0.07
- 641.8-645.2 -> -0.03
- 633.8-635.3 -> 0.05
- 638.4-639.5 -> -0.04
